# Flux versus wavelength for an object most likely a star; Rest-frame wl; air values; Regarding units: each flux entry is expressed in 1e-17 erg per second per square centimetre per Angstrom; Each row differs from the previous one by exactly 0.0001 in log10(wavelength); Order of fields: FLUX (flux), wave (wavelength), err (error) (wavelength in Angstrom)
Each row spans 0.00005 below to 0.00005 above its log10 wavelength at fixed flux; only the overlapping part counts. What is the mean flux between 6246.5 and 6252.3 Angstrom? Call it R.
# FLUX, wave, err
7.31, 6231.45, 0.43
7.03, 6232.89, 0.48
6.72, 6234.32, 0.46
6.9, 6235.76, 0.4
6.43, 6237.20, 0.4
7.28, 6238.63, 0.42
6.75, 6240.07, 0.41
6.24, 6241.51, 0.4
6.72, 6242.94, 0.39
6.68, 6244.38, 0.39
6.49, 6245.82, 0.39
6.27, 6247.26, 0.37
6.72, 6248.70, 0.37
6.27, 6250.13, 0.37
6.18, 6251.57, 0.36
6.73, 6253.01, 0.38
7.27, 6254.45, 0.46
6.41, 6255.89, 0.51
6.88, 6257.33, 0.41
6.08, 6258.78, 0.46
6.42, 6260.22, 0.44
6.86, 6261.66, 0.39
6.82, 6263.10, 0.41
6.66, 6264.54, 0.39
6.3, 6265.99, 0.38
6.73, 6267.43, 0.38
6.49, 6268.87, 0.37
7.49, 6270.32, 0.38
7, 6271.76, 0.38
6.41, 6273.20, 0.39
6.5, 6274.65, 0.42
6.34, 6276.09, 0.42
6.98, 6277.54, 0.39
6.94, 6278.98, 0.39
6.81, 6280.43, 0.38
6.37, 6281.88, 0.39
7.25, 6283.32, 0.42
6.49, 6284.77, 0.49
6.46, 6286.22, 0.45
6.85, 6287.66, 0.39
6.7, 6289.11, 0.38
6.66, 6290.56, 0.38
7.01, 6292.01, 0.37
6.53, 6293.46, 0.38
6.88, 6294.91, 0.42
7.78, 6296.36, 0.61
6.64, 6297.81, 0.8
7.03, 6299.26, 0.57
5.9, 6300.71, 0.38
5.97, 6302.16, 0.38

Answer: 6.37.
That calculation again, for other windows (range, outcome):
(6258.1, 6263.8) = 6.55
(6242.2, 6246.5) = 6.63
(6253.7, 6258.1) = 6.83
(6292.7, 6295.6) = 6.7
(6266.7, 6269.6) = 6.61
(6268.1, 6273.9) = 6.85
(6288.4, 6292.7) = 6.78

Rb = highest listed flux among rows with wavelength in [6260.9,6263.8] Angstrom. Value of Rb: 6.86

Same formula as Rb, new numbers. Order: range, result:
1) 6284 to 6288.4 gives 6.85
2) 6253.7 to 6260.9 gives 7.27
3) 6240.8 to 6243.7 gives 6.72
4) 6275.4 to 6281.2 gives 6.98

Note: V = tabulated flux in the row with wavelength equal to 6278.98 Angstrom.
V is 6.94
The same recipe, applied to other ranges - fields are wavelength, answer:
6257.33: 6.88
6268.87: 6.49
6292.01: 7.01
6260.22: 6.42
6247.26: 6.27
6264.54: 6.66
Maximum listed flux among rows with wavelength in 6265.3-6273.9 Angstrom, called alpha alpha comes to 7.49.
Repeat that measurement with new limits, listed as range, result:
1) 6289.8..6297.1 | 7.78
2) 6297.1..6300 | 7.03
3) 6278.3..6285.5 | 7.25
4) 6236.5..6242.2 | 7.28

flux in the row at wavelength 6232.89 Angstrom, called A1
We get 7.03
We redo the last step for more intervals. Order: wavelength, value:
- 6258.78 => 6.08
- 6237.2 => 6.43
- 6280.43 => 6.81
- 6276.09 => 6.34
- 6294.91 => 6.88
